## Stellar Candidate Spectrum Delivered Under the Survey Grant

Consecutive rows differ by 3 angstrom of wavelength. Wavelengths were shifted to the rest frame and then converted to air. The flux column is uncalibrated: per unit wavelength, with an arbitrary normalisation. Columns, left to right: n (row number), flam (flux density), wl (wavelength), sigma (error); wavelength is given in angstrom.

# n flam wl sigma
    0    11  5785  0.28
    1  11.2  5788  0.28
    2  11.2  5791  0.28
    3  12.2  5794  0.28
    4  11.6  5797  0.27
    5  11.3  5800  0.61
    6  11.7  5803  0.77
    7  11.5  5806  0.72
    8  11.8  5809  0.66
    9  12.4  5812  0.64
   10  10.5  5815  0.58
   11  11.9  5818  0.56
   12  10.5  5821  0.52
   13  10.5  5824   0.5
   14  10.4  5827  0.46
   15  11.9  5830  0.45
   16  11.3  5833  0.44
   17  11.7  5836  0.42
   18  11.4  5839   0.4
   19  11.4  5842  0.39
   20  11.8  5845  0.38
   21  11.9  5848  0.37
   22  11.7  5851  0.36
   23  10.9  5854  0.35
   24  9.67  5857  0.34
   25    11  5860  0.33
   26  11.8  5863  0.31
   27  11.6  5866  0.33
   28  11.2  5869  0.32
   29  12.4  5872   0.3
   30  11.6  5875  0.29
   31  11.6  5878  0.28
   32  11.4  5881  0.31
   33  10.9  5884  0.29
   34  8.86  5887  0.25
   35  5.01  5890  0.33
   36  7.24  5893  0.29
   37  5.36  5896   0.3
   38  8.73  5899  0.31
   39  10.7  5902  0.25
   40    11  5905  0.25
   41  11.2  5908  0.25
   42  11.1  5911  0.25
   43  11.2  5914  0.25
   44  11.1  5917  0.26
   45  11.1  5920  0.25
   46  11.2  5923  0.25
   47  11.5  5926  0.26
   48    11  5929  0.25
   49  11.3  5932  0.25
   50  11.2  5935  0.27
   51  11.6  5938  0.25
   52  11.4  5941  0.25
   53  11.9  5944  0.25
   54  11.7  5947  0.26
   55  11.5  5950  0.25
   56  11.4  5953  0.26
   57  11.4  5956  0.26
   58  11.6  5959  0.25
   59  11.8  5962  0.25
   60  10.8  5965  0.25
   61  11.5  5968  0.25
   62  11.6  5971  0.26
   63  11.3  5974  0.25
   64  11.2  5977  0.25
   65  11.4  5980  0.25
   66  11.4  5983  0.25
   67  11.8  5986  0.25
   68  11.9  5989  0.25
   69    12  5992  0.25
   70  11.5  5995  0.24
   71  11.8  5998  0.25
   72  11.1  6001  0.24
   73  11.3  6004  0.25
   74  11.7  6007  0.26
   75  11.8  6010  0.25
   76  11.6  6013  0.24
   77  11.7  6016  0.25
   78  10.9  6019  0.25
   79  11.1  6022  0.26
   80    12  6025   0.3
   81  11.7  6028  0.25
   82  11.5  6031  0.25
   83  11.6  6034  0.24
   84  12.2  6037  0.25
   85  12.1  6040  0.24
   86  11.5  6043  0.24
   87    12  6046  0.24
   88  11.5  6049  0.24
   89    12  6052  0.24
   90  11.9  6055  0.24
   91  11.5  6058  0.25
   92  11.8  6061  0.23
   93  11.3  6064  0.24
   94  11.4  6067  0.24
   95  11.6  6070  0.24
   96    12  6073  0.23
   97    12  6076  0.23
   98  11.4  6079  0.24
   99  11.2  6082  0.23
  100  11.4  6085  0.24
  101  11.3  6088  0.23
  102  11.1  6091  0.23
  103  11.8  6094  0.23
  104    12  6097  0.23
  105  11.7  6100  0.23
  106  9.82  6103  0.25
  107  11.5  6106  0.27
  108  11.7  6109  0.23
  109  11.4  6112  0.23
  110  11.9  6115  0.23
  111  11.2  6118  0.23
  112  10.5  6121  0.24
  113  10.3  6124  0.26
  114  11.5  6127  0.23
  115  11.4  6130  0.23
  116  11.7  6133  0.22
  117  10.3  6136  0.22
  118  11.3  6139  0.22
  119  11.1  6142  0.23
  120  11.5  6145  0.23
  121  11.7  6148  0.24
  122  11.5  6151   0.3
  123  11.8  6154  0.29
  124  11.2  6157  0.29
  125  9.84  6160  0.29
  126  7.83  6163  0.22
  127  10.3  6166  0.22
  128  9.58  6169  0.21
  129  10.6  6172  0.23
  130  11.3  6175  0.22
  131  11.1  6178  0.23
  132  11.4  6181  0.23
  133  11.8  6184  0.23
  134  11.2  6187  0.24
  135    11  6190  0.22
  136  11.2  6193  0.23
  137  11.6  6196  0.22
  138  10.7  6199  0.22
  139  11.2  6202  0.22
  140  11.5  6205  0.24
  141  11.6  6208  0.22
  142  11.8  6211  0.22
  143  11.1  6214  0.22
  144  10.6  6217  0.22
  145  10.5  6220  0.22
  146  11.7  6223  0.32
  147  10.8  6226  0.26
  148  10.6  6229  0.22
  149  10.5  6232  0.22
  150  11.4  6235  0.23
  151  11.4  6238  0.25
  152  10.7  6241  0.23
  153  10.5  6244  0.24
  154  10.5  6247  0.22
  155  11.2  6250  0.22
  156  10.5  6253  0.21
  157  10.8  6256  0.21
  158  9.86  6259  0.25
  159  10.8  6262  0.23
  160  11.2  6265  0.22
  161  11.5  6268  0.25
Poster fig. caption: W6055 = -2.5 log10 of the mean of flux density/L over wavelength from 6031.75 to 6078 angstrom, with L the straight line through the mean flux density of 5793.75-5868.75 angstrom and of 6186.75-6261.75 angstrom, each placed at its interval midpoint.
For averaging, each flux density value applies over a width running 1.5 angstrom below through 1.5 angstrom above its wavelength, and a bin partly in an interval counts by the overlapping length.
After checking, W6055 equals -0.058 mag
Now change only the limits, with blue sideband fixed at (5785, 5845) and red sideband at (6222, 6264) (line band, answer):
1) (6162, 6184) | 0.04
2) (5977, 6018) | -0.04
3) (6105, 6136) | -0.03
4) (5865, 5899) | 0.17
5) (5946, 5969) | -0.03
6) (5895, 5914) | 0.14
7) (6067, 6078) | -0.07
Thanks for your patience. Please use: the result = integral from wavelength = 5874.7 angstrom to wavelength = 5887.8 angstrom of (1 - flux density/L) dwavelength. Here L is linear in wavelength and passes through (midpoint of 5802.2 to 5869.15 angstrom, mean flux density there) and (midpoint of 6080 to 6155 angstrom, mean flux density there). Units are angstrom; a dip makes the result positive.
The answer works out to 0.5 angstrom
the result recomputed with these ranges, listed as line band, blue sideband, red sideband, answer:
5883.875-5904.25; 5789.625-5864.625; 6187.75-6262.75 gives 5.9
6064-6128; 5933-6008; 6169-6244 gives -0.4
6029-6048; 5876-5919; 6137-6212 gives -2.6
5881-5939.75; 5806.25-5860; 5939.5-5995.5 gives 6.8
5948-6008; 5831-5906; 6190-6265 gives -4.9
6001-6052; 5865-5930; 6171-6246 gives -4.8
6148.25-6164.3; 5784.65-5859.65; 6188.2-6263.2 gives 0.7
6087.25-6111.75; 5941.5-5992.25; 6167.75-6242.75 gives -0.2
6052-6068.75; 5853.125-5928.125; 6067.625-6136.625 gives -0.7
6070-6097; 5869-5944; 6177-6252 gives -1.8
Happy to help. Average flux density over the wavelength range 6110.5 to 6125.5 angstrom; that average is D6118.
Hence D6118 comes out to 11.1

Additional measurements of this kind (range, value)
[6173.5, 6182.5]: 11.3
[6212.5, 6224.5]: 11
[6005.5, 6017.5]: 11.7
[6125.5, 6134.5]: 11.5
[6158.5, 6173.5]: 9.63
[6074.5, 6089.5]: 11.5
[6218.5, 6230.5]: 10.9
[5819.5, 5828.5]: 10.5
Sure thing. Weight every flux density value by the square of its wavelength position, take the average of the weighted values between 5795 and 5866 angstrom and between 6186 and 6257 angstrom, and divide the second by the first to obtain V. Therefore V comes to 1.1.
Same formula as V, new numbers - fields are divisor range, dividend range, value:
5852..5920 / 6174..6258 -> 1.20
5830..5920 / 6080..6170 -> 1.13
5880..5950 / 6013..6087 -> 1.17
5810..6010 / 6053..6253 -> 1.09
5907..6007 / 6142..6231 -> 1.04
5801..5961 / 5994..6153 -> 1.12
